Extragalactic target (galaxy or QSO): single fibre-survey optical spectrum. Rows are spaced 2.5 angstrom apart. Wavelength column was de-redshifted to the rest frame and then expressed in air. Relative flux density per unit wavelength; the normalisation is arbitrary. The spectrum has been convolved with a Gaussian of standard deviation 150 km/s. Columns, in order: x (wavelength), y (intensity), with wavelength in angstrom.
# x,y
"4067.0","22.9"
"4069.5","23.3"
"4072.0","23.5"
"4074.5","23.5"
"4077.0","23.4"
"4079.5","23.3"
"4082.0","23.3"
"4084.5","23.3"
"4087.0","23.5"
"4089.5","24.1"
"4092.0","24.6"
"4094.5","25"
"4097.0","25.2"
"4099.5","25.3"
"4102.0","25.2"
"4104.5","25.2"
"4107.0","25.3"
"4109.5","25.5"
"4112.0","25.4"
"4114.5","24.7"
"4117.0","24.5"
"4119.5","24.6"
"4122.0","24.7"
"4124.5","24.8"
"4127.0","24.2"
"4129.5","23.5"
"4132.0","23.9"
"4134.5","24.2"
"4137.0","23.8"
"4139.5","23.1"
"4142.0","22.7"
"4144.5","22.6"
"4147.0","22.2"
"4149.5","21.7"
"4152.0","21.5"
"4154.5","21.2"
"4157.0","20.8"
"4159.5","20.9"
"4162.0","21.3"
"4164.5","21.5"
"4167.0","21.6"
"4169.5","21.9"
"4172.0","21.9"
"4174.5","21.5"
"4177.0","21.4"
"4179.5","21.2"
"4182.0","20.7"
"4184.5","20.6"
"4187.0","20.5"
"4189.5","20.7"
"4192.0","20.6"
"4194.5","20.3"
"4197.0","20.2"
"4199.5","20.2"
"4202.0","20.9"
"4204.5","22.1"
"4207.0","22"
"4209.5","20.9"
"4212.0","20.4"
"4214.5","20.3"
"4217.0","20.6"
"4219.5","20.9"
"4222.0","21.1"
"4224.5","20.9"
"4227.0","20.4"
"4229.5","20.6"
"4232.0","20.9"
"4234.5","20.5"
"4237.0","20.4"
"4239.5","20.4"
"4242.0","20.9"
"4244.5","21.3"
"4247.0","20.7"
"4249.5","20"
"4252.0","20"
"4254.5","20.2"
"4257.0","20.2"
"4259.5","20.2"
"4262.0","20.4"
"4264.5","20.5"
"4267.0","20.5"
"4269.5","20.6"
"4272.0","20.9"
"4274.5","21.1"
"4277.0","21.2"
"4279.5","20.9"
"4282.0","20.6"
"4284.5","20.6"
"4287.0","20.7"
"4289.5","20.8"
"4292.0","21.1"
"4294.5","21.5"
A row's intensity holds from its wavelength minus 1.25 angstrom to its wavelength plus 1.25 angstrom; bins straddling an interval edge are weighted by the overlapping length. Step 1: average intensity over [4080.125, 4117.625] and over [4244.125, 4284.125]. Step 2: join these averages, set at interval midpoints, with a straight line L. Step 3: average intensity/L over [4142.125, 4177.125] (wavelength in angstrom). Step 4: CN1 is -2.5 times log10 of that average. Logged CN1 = 0.07 mag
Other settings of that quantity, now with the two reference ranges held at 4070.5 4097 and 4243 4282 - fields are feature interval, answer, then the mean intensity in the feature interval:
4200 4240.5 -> 0.03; 20.8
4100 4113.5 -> -0.09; 25.3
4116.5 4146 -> -0.04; 23.9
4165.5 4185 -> 0.04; 21.4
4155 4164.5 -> 0.07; 21.1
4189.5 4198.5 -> 0.07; 20.4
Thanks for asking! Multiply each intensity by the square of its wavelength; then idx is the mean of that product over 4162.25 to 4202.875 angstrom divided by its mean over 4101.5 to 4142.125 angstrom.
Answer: 0.9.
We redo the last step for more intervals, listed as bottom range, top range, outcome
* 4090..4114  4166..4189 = 0.88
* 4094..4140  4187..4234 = 0.88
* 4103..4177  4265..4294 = 0.96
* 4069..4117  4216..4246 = 0.91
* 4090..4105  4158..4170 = 0.88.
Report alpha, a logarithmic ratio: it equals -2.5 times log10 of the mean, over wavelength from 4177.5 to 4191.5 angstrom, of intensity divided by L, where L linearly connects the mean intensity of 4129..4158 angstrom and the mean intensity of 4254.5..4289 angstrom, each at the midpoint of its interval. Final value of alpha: 0.06 mag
